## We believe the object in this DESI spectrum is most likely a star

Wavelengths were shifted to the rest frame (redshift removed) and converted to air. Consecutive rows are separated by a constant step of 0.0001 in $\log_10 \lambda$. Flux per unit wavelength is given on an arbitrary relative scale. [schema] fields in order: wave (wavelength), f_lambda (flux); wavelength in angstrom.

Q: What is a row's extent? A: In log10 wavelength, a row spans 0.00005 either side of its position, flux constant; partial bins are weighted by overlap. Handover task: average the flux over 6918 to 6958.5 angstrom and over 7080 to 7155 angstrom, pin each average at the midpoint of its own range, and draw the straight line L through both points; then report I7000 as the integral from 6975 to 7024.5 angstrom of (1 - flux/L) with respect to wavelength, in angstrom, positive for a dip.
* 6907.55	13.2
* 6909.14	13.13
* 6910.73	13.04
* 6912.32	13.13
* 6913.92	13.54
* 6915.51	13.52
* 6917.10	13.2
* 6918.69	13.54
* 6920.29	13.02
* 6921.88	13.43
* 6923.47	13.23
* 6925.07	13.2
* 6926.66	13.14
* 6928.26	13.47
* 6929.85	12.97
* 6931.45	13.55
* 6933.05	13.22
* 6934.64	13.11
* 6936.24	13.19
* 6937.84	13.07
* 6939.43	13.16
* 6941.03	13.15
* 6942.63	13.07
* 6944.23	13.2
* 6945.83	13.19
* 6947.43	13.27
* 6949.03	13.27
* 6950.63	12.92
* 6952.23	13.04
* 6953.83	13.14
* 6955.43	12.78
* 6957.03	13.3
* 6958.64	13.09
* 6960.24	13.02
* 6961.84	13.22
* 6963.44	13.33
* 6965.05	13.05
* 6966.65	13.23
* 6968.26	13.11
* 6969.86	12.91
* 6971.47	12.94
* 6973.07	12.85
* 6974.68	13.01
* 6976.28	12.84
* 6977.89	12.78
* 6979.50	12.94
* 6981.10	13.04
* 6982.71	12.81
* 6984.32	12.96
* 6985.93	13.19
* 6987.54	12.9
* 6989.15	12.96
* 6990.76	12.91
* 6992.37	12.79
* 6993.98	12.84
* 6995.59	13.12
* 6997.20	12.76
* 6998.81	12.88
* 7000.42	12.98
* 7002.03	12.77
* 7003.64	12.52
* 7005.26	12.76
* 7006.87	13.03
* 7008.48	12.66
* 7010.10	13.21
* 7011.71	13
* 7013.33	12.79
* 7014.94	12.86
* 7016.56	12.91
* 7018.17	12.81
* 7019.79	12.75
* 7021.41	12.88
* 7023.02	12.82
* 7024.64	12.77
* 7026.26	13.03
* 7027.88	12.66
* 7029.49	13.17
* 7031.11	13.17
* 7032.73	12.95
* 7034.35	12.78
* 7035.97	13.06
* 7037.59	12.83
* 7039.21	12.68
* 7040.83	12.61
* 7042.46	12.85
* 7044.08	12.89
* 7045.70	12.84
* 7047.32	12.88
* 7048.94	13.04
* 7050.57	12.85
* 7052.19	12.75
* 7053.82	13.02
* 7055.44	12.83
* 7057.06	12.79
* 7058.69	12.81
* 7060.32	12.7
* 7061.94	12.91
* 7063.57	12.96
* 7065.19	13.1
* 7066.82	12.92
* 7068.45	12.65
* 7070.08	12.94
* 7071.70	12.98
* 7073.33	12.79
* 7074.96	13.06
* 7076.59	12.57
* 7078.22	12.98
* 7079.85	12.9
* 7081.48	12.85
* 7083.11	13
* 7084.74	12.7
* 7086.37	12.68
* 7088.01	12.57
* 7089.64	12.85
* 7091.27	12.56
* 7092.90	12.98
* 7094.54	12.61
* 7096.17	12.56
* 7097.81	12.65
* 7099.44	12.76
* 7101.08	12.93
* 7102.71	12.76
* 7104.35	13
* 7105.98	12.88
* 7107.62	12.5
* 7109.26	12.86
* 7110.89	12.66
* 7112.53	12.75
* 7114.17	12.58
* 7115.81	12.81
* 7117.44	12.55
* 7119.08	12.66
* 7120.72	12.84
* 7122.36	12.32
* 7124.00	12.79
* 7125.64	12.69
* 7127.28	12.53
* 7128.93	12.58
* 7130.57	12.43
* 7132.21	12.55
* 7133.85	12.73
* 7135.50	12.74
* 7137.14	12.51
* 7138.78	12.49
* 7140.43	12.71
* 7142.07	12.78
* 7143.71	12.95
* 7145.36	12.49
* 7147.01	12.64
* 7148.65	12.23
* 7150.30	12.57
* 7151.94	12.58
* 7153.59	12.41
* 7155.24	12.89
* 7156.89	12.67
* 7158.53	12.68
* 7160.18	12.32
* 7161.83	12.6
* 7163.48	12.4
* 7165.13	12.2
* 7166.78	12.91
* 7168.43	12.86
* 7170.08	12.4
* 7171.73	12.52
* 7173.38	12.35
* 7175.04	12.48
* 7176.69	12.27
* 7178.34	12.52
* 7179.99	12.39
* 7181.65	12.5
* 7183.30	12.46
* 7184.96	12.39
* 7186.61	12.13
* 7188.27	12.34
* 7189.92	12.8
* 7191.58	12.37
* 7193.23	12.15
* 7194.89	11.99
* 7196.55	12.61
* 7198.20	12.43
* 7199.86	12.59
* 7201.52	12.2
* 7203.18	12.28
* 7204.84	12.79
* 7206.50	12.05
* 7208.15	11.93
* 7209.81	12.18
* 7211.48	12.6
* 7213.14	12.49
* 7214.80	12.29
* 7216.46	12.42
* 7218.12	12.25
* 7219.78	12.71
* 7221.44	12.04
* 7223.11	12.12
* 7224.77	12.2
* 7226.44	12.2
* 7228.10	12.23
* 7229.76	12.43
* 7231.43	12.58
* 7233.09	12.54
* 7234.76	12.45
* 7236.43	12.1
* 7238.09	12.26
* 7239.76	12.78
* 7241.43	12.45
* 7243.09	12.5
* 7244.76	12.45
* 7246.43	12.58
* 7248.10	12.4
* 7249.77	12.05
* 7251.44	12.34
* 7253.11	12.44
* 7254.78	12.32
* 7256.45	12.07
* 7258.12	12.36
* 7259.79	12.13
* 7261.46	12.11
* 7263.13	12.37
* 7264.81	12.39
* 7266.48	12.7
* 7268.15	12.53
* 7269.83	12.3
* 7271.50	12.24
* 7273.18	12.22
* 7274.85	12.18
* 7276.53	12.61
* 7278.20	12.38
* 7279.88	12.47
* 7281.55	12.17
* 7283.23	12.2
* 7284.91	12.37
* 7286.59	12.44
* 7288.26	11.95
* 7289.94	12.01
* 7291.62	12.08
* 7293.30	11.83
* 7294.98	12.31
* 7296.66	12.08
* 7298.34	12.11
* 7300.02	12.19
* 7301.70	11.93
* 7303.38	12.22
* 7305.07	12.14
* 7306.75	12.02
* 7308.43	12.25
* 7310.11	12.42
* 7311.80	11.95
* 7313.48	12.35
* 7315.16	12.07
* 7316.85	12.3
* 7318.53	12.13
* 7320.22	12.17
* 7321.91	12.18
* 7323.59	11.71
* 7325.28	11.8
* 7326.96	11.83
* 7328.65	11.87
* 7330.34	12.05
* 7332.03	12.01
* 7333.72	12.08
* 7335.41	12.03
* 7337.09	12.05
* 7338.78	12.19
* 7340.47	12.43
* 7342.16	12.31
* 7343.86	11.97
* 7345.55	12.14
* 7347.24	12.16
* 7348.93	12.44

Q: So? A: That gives 0.48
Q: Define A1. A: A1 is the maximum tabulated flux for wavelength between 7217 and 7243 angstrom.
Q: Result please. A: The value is 12.78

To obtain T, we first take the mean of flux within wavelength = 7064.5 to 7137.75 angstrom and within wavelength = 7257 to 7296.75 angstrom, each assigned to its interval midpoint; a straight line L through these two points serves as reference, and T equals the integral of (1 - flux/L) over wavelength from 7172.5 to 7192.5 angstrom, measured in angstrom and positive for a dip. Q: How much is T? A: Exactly 0.17 angstrom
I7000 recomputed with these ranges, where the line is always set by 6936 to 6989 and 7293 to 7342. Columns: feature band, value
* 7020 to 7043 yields 0.00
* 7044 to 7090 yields -0.29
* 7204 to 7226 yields 0.12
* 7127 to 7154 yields -0.02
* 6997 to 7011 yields 0.11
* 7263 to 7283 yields -0.25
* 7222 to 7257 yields -0.13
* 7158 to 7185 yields 0.02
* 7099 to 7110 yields -0.12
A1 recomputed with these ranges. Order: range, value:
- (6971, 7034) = 13.21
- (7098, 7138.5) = 13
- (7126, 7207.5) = 12.95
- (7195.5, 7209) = 12.79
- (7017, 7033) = 13.17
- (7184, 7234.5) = 12.8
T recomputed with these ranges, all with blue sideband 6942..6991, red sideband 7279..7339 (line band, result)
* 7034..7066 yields -0.1 angstrom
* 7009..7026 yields 0.0 angstrom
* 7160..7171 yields 0.0 angstrom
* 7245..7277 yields -0.2 angstrom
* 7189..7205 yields 0.0 angstrom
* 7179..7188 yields 0.1 angstrom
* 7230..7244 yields -0.2 angstrom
